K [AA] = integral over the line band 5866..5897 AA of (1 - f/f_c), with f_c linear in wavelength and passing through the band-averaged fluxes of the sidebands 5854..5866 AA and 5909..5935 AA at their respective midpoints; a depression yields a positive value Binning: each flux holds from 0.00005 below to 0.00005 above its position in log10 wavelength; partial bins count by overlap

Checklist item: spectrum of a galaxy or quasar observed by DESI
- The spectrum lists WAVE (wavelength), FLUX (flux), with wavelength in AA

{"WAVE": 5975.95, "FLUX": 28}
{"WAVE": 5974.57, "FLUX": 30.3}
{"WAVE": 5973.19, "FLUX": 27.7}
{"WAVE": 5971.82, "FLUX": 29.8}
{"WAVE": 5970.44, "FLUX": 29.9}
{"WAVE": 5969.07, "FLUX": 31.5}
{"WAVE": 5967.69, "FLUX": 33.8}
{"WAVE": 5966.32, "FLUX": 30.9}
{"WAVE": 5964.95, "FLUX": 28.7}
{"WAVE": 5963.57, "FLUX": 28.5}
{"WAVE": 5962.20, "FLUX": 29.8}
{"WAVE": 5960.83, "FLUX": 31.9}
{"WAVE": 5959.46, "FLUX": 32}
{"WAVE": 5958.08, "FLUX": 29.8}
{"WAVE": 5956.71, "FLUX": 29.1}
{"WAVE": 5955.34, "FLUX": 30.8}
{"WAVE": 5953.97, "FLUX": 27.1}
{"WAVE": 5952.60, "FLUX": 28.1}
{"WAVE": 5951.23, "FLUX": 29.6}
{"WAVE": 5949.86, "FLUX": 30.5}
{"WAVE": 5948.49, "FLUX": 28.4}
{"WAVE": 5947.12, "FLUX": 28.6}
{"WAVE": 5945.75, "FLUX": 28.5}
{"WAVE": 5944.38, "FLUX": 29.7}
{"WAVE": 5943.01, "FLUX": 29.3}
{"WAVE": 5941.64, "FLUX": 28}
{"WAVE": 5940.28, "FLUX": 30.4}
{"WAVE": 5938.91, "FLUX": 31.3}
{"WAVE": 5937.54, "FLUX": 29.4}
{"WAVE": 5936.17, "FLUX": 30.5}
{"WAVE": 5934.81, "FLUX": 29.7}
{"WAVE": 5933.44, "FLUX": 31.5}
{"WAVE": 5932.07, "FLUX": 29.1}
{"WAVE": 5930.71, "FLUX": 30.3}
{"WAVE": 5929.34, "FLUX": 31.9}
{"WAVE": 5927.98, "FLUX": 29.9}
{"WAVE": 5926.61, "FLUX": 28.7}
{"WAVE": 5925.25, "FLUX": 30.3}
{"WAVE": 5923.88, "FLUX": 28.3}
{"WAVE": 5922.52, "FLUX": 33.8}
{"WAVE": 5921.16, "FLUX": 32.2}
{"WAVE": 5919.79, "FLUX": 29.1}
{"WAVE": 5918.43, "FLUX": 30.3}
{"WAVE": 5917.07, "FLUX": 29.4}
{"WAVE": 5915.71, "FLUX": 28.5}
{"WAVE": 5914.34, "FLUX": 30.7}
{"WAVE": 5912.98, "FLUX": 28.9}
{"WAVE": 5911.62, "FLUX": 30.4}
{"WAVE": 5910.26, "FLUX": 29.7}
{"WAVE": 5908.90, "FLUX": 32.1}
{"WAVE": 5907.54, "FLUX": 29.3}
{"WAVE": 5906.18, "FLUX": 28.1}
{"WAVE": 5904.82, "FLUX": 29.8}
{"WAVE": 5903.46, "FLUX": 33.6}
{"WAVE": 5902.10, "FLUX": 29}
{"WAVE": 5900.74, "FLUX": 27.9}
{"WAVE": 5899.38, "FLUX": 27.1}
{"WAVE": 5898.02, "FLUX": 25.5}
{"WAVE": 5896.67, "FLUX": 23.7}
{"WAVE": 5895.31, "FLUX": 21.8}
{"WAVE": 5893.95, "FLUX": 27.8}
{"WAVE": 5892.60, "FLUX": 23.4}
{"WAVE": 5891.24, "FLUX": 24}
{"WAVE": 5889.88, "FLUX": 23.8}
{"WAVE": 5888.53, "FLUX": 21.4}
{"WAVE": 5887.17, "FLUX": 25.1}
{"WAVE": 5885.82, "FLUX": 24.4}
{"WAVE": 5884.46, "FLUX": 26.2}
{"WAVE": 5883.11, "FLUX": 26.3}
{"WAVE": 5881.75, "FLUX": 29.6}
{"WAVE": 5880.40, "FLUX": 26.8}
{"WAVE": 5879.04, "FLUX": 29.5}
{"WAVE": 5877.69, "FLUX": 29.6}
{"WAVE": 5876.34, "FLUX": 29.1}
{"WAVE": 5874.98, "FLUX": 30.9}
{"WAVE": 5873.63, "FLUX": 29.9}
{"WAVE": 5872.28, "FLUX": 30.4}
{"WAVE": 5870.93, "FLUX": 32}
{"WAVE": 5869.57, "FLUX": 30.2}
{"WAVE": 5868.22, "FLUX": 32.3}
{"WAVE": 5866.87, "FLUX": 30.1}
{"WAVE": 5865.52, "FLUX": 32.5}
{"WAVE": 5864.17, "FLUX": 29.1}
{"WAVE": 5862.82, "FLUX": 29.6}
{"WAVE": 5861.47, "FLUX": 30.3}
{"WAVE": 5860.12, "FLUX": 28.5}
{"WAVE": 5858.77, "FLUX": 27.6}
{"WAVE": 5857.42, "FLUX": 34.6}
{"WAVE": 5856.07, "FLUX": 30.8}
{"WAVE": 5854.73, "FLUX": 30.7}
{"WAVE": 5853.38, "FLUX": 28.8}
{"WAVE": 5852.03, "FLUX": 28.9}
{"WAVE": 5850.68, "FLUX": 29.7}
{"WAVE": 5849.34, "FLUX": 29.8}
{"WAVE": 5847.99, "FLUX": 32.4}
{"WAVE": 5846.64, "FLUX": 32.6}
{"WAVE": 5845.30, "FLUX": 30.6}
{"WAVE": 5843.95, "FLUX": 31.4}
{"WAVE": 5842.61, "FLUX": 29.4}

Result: 3.0 AA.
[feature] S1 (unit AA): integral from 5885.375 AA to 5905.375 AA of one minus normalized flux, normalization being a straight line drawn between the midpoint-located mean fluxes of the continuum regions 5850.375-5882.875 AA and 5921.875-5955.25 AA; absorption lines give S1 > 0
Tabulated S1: 2.7 AA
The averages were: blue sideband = 30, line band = 25.9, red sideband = 29.7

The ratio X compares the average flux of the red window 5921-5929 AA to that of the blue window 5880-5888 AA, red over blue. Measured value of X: 1.16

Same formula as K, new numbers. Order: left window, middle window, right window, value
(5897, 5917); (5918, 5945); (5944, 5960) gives -0.8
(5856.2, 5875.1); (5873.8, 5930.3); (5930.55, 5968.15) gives 3.7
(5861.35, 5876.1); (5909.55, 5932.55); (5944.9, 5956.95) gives -0.4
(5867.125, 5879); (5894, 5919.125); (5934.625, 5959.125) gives 1.1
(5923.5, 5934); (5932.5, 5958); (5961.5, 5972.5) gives 0.6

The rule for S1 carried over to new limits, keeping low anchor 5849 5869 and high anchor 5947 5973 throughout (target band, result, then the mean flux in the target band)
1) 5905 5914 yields 0.1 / 29.8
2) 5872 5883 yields 0.3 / 29.3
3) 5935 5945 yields 0.1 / 29.8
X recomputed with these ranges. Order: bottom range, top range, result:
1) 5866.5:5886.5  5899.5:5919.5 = 1.02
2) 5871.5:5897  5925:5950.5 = 1.12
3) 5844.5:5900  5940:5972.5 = 1.05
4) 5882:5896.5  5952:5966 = 1.21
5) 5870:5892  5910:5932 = 1.10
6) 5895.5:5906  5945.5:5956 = 1.04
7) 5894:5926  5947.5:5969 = 1.03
